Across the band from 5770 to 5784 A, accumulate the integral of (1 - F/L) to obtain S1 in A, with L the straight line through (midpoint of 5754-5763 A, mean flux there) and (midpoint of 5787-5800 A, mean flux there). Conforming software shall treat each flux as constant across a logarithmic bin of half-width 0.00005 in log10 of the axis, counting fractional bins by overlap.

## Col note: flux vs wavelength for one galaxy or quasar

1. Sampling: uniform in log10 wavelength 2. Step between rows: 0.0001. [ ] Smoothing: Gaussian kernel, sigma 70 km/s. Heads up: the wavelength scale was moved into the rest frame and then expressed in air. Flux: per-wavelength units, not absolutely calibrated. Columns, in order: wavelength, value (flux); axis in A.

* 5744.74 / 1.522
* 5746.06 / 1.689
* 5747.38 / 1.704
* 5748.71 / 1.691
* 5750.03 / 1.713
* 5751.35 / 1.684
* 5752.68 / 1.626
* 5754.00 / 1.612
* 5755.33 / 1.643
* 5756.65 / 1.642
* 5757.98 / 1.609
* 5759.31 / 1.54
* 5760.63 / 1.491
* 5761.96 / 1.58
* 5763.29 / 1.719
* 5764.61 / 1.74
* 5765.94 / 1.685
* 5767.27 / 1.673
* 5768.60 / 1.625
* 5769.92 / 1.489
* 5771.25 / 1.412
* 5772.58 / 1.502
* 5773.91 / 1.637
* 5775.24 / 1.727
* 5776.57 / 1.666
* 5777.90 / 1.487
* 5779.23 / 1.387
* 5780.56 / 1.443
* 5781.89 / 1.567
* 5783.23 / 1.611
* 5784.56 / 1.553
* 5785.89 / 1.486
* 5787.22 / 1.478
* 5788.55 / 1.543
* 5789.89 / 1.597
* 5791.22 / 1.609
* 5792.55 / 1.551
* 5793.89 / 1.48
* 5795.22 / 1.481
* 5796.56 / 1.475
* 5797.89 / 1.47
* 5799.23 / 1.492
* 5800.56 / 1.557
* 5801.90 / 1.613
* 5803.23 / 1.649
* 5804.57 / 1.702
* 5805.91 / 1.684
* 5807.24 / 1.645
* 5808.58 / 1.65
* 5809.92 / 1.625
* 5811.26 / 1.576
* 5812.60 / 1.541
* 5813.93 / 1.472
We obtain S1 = 0.10 A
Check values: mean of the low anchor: 1.59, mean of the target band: 1.54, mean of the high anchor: 1.52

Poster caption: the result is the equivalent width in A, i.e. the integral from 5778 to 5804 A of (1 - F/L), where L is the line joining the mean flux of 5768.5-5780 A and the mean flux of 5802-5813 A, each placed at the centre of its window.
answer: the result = 1.01 A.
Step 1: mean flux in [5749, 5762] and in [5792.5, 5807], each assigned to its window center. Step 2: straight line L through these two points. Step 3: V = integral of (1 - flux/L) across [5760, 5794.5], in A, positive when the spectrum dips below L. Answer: 0.5 A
